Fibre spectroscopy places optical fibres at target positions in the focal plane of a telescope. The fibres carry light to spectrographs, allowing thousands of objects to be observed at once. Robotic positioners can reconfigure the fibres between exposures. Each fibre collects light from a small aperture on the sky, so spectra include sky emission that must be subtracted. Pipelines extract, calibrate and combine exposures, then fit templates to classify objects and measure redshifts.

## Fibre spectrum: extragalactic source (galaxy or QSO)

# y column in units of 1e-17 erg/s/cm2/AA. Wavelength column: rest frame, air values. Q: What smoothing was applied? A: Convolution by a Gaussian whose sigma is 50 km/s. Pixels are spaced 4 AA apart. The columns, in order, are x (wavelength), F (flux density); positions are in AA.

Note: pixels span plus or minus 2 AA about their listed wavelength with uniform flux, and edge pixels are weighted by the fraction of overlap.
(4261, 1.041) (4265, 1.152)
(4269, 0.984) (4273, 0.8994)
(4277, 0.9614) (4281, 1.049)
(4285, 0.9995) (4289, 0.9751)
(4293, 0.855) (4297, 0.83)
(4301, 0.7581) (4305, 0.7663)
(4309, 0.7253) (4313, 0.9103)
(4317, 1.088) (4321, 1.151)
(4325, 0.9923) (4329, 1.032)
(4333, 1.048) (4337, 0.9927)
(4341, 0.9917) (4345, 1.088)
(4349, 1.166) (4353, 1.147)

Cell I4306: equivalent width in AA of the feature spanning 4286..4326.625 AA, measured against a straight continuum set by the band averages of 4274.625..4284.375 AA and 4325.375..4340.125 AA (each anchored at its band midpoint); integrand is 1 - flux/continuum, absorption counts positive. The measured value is 4.1 AA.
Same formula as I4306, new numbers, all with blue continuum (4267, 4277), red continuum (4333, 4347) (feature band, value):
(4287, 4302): 1.7 AA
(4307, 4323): 0.5 AA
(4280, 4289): -0.5 AA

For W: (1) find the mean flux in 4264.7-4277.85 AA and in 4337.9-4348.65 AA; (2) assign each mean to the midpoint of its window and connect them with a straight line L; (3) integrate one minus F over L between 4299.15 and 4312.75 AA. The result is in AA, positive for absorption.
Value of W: 3.3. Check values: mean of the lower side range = 0.983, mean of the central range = 0.77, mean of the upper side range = 1.05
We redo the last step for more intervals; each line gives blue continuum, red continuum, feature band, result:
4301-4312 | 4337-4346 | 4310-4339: -4.1 AA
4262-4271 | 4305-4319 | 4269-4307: 3.1 AA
